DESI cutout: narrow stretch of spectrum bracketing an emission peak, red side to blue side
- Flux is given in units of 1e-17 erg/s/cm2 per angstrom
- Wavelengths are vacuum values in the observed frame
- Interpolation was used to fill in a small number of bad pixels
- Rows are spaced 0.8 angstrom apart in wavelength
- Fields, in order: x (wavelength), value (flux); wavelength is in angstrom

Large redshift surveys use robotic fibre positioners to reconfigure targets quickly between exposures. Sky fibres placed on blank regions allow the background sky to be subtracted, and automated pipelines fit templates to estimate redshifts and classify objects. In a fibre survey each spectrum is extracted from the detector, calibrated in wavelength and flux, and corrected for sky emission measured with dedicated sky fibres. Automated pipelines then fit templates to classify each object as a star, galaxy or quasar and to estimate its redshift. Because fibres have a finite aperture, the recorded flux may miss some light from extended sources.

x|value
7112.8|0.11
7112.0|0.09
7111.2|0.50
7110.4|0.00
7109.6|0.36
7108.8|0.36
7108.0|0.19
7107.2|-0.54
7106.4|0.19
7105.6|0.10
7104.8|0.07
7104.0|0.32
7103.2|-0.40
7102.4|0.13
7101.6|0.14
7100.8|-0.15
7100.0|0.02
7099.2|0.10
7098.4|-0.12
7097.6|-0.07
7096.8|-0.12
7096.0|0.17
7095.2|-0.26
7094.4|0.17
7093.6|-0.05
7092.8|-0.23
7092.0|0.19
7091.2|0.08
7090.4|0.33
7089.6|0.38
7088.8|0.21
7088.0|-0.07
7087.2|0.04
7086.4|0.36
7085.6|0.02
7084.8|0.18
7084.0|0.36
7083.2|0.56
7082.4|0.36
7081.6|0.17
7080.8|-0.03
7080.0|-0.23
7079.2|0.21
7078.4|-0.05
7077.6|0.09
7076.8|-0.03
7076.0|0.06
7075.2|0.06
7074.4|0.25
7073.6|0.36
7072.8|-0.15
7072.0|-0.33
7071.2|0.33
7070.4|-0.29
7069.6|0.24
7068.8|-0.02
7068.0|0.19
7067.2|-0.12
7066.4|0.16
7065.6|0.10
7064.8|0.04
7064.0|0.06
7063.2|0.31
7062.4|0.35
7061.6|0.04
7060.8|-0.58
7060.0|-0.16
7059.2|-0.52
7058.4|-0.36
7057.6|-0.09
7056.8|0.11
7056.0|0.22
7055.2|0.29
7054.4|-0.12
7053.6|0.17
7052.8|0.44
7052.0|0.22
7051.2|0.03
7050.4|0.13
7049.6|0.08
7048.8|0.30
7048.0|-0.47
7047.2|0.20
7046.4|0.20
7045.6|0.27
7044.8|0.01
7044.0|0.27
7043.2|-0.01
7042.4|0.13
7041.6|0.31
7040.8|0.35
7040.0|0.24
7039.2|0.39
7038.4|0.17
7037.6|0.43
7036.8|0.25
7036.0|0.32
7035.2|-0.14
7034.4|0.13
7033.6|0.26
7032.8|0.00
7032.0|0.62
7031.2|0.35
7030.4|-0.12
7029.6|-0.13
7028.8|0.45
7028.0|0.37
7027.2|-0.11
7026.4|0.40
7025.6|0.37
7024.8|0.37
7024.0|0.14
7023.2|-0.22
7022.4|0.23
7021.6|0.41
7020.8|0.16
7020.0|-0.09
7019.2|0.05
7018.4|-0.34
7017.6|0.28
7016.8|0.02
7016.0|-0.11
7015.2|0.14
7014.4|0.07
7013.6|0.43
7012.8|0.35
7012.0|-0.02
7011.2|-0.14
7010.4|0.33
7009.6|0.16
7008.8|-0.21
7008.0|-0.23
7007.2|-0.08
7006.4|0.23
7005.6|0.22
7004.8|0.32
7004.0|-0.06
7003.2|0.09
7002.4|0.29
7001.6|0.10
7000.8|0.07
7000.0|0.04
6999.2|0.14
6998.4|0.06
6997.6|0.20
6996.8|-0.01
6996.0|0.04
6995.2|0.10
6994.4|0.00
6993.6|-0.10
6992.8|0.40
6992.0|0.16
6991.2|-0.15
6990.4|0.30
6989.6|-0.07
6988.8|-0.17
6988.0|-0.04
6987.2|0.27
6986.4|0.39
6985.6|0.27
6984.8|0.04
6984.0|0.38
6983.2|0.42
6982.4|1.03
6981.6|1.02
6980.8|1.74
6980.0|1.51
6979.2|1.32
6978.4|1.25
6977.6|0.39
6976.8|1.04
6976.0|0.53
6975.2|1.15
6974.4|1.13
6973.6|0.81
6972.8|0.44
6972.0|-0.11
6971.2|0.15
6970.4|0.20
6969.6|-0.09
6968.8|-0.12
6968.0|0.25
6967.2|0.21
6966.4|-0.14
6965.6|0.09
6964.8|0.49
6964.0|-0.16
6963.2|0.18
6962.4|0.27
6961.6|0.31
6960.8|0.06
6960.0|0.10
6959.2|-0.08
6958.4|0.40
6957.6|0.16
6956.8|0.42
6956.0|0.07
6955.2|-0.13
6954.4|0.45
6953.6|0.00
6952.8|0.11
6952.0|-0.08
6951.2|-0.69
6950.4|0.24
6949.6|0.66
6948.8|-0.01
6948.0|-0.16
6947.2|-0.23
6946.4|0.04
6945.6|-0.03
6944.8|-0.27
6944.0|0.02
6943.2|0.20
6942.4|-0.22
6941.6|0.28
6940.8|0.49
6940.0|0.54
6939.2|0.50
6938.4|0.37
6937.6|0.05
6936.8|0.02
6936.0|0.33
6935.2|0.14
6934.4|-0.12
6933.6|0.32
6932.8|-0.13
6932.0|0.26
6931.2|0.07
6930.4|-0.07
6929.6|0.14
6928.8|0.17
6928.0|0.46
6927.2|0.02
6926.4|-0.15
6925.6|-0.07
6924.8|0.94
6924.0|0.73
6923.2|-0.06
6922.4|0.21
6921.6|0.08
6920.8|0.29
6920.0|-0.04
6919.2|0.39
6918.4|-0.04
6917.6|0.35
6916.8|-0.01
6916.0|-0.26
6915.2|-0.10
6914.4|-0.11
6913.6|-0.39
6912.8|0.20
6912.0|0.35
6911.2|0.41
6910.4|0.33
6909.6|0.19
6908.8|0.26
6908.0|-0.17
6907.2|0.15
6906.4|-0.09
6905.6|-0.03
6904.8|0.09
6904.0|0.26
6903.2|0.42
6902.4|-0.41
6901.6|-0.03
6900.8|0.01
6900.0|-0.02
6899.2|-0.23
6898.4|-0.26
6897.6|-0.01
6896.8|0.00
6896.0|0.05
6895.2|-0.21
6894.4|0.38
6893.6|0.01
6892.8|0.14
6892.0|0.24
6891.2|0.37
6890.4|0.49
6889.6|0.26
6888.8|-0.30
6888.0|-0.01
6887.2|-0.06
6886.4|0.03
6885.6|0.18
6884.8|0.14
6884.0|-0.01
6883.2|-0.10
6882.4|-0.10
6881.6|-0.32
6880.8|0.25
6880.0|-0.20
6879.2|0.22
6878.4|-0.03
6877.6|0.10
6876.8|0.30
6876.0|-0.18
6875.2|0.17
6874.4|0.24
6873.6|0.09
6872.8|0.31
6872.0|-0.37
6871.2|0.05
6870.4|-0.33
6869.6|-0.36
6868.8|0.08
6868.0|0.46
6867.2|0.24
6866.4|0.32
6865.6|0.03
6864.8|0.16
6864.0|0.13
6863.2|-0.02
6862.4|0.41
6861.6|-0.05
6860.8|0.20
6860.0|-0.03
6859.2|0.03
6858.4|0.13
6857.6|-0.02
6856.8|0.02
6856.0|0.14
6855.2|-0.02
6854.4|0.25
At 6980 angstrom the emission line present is [O II] 3727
